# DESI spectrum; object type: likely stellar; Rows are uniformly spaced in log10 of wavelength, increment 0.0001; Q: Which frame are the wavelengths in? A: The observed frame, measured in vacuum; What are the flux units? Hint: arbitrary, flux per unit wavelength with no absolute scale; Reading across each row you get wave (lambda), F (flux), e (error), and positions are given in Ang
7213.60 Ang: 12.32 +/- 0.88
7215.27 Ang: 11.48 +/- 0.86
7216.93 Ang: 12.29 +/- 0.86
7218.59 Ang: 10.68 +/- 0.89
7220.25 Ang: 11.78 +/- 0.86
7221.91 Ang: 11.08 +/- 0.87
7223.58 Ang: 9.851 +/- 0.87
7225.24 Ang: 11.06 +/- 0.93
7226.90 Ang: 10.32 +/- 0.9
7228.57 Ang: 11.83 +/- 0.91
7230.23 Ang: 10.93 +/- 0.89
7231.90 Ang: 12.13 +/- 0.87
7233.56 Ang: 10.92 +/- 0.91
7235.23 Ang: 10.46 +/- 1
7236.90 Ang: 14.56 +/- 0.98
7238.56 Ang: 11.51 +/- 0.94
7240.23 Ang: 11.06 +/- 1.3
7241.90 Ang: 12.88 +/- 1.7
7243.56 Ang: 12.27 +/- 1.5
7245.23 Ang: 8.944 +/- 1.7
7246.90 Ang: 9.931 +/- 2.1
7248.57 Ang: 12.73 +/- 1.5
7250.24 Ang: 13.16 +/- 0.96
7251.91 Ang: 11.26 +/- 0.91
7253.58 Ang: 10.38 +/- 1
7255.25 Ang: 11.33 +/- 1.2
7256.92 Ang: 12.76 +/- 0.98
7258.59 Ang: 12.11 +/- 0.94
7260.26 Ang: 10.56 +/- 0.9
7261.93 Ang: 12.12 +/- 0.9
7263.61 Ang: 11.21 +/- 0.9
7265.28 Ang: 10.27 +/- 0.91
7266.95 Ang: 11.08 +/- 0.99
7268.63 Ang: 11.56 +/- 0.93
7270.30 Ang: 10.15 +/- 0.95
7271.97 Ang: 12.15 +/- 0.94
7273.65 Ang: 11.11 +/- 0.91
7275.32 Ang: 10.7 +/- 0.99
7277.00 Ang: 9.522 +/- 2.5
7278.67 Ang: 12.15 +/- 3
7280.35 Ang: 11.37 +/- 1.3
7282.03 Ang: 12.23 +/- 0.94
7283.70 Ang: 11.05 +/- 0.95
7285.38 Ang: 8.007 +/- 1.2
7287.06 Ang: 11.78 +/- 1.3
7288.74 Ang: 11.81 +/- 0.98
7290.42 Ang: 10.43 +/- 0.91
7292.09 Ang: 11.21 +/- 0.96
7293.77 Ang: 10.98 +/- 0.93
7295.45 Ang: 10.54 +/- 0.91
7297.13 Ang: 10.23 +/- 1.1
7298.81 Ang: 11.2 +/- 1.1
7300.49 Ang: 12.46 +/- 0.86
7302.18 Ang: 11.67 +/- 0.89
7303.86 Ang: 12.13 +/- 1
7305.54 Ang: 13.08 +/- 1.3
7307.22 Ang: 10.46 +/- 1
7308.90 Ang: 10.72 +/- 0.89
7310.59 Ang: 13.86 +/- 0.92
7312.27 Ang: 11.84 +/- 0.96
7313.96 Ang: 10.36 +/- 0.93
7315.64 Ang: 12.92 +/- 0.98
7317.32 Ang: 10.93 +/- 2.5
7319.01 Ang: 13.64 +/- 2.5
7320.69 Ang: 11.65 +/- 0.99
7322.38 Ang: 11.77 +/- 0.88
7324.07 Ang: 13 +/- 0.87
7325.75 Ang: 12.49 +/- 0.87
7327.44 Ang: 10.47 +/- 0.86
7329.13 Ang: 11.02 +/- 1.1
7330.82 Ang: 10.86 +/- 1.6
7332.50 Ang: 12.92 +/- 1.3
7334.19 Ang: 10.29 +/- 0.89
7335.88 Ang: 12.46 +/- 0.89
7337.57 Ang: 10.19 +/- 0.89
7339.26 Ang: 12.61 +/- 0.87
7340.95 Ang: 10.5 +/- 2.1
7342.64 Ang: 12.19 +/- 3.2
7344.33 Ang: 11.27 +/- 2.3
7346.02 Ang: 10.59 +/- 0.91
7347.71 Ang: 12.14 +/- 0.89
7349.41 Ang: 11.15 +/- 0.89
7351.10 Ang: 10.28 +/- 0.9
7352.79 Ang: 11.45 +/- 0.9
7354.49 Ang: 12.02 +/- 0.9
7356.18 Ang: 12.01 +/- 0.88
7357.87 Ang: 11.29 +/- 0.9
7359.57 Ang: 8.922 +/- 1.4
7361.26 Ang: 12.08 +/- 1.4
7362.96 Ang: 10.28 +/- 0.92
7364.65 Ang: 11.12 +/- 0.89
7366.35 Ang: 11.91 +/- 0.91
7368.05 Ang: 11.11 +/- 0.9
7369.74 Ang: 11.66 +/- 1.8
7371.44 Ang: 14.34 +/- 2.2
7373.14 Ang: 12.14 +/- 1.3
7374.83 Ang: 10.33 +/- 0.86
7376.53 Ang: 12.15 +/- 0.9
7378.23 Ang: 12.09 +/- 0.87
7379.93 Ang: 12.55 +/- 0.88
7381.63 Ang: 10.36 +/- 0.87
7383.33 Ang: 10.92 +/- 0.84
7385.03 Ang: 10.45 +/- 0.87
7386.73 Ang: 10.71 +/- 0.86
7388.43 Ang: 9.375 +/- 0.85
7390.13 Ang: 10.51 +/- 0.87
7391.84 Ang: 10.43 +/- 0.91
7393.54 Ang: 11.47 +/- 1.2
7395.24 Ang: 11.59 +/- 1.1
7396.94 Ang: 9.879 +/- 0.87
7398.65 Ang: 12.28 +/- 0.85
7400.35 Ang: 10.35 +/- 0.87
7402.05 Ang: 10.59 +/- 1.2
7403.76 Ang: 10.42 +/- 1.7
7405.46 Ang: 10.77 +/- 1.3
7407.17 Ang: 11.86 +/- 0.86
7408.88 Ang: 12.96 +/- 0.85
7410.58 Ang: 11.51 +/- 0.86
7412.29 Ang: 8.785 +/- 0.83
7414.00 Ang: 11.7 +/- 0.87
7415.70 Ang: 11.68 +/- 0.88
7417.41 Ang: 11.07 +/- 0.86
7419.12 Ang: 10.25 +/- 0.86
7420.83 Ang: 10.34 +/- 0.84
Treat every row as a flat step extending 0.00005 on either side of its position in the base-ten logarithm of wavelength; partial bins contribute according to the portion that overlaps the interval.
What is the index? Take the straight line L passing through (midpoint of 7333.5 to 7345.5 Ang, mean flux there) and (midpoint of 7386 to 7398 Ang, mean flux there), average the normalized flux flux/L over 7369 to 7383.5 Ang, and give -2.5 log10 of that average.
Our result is -0.101 mag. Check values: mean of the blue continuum 11.4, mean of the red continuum 10.6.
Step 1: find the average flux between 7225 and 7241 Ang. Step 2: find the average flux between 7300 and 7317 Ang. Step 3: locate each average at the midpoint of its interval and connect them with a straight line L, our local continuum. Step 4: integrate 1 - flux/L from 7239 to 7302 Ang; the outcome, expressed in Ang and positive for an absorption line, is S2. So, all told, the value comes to 2.60 Ang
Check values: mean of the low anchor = 11.5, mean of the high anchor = 11.9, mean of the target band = 11.2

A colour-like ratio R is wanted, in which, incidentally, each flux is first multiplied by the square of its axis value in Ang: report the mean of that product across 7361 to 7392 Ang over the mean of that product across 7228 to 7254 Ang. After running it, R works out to 1.0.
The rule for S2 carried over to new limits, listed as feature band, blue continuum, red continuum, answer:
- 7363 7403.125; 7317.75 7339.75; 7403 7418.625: 0.6 Ang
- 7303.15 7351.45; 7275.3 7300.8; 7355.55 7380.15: -1.7 Ang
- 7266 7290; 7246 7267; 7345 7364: 0.7 Ang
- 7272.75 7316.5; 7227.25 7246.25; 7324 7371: 0.6 Ang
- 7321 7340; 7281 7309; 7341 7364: -0.8 Ang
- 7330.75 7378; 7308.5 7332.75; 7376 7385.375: 0.7 Ang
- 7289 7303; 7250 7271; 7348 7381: 0.3 Ang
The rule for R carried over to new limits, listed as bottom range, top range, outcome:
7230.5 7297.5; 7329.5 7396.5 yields 1.03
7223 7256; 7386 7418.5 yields 1.00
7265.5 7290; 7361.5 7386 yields 1.08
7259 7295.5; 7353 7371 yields 1.05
